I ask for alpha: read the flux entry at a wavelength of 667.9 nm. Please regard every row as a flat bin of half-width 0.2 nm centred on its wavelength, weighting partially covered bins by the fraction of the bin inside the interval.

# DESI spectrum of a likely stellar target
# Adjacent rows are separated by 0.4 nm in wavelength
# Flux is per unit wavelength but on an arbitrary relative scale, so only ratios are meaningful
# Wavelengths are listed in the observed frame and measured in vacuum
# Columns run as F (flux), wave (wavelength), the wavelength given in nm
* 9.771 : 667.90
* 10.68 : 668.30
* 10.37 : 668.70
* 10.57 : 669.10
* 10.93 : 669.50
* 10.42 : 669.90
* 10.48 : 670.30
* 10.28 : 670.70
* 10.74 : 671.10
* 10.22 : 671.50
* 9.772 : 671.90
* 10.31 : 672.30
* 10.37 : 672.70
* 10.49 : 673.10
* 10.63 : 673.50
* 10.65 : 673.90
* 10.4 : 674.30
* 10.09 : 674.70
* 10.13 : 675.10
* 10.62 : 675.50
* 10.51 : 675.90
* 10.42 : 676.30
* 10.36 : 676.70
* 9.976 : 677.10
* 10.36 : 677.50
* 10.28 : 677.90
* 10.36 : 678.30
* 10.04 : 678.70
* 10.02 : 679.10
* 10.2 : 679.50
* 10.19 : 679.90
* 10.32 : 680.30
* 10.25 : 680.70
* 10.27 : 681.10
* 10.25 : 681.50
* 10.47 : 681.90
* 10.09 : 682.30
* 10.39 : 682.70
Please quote 9.771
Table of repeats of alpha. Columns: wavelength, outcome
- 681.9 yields 10.47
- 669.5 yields 10.93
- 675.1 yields 10.13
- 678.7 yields 10.04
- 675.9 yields 10.51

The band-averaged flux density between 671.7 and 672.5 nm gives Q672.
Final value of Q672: 10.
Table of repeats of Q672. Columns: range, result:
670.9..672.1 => 10.2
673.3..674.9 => 10.4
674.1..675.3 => 10.2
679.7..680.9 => 10.3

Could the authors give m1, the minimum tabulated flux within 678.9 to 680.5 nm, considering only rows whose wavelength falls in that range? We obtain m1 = 10.02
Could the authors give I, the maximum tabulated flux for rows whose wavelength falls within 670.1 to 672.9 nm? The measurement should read 10.74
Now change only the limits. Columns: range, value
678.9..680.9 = 10.32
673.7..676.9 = 10.65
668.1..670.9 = 10.93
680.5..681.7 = 10.27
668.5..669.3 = 10.57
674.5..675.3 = 10.13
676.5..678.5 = 10.36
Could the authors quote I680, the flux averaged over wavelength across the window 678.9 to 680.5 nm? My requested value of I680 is 10.2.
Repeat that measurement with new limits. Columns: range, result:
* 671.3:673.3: 10.2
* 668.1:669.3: 10.5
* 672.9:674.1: 10.6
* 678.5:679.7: 10.1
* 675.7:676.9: 10.4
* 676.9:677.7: 10.2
